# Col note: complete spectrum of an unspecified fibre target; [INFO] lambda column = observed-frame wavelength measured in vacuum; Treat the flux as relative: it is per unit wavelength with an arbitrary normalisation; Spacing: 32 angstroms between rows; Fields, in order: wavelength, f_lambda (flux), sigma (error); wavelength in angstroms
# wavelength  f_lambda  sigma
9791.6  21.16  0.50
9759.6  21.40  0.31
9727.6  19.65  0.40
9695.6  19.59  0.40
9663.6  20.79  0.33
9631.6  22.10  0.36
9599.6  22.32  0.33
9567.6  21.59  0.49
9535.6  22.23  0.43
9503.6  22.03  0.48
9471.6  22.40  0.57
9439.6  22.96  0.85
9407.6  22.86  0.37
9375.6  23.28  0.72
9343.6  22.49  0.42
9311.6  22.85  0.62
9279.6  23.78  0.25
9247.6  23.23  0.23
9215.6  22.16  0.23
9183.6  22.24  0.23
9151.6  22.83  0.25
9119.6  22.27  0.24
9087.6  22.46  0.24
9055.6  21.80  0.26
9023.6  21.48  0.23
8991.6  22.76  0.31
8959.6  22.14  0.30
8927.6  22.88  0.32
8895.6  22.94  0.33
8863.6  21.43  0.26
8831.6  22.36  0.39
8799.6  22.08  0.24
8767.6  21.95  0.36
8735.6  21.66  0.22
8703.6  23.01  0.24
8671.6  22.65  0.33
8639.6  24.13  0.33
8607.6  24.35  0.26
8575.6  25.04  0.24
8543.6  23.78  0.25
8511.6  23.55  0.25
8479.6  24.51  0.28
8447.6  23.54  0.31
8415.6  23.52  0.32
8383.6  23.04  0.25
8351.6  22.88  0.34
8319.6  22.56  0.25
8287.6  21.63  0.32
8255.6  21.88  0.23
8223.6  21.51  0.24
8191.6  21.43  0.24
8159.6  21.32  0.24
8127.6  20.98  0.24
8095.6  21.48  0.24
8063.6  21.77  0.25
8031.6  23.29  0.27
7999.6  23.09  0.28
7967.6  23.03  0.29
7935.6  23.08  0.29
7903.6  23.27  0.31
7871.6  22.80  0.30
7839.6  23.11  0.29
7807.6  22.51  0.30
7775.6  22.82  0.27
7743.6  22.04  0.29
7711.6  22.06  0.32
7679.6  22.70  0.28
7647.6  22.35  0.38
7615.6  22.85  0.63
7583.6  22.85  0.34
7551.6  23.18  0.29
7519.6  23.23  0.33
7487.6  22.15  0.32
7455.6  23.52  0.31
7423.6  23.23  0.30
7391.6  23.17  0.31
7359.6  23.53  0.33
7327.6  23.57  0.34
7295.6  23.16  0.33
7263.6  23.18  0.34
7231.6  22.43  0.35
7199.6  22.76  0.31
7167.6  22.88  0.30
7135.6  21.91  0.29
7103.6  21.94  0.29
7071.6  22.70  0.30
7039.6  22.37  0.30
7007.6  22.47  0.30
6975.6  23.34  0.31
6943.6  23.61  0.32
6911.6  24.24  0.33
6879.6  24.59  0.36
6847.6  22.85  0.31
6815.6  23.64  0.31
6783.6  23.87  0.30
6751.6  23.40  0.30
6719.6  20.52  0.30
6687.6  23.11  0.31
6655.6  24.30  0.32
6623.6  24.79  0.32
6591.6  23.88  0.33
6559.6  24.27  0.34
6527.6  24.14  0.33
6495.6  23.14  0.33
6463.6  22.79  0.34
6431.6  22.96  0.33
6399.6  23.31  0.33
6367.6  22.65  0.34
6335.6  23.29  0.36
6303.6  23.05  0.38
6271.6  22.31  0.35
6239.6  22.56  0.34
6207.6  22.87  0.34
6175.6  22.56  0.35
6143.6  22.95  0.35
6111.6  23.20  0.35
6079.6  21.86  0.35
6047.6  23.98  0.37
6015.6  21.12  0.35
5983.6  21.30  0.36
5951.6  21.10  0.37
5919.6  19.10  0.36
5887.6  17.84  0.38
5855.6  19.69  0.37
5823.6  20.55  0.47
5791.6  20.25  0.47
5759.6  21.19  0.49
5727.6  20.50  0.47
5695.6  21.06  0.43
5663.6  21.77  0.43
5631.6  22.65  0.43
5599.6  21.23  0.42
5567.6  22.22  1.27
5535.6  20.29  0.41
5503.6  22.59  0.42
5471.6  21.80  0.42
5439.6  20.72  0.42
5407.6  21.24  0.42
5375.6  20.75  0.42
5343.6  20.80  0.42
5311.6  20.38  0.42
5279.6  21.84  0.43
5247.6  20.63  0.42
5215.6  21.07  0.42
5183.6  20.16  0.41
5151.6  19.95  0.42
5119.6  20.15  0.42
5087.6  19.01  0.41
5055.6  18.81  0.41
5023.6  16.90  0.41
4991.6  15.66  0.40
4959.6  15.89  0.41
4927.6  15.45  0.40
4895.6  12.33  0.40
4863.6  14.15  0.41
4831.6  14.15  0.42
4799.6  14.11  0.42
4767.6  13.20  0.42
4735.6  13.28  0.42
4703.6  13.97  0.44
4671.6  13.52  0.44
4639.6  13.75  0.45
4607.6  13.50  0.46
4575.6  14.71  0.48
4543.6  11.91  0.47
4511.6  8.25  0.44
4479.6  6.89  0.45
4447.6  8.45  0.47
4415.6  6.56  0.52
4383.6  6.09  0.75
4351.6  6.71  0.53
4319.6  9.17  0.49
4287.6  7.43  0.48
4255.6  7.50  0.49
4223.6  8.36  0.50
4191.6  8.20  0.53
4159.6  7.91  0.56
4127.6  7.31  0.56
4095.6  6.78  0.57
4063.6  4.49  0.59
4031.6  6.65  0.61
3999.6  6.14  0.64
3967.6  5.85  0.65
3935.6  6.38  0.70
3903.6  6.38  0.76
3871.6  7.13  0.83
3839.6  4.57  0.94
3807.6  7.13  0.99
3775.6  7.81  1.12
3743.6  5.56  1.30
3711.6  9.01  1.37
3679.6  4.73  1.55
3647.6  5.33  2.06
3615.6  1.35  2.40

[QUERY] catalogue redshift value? 0.139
